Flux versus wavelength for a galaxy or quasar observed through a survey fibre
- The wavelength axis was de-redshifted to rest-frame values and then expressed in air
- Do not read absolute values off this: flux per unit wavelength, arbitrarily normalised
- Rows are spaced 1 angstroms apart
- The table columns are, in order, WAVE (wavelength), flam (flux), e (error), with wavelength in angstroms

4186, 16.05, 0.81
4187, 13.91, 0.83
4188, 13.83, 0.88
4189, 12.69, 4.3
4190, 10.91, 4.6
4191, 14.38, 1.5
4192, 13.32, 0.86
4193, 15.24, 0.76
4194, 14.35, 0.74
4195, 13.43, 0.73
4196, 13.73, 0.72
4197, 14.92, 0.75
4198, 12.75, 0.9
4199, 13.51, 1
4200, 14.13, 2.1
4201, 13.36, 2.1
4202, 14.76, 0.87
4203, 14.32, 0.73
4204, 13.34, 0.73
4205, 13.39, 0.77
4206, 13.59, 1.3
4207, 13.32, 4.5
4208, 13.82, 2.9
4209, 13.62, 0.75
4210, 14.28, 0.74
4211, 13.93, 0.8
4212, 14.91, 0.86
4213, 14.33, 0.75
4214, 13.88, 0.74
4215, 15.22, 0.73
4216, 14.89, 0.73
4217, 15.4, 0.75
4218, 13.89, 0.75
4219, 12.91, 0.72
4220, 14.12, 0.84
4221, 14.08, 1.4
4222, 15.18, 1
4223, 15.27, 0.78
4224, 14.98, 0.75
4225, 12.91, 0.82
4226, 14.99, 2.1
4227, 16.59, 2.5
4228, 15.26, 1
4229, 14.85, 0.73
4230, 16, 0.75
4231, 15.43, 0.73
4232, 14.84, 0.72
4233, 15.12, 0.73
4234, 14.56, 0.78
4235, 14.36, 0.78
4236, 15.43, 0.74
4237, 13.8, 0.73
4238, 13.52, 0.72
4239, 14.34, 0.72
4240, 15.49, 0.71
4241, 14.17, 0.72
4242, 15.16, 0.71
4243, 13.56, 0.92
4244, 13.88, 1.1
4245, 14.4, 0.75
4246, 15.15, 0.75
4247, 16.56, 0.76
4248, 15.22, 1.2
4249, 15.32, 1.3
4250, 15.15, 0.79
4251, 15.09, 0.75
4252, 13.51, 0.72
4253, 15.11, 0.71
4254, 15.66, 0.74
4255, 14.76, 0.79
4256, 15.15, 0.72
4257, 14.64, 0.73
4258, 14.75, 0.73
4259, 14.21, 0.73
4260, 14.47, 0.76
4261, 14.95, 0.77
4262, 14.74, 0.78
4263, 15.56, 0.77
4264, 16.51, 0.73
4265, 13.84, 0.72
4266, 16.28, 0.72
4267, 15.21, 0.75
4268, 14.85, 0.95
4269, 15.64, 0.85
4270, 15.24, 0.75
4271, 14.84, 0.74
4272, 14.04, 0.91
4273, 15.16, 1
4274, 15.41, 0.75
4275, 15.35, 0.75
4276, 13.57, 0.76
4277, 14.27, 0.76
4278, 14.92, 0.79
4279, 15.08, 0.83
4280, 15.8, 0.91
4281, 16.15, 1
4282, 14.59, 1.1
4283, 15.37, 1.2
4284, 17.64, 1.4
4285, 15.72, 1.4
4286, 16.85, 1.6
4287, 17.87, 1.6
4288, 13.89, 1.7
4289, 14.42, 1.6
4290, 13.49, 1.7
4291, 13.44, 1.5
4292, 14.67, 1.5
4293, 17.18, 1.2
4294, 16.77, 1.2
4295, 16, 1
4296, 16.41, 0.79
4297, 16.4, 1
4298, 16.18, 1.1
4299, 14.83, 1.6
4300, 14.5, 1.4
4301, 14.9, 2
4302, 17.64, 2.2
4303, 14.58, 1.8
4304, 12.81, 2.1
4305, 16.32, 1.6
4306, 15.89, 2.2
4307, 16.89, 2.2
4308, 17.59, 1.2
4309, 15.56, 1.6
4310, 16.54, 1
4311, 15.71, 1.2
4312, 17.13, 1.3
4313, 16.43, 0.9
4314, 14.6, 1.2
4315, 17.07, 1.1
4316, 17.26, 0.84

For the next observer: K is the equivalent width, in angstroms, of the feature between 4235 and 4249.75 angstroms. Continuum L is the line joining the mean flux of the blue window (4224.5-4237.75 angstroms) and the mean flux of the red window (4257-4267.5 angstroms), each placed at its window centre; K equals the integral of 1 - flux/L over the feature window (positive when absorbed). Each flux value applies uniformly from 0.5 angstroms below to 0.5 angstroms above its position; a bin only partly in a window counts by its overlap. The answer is 0.2 angstroms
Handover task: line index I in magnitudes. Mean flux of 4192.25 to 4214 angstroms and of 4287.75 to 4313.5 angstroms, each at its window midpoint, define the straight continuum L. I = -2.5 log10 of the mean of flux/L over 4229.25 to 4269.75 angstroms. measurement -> -0.01 mag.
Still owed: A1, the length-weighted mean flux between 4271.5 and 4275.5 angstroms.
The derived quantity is 15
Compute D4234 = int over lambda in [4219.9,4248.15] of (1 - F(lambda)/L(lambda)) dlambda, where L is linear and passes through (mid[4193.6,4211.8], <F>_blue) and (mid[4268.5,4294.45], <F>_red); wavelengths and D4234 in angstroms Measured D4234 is -0.8 angstroms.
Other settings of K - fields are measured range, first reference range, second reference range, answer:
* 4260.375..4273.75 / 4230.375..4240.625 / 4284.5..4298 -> 0.08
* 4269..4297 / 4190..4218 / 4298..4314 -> 0.06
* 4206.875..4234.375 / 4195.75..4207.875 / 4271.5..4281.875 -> -1.06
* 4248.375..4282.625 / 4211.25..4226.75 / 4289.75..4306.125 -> 0.11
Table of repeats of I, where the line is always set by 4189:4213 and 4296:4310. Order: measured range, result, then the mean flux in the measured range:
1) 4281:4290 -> -0.02 mag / 15.7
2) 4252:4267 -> -0.01 mag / 15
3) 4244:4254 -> -0.02 mag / 15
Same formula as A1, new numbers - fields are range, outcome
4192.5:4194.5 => 14.8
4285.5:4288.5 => 16.2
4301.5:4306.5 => 15.4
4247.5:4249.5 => 15.3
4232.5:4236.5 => 14.9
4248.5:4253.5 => 14.8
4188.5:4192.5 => 12.8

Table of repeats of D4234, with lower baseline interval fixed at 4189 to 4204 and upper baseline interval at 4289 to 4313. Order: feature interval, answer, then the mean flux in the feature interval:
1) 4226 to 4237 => -0.6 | 15.2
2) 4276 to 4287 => -0.2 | 15.6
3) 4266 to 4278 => 0.2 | 14.9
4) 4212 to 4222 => -0.2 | 14.4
